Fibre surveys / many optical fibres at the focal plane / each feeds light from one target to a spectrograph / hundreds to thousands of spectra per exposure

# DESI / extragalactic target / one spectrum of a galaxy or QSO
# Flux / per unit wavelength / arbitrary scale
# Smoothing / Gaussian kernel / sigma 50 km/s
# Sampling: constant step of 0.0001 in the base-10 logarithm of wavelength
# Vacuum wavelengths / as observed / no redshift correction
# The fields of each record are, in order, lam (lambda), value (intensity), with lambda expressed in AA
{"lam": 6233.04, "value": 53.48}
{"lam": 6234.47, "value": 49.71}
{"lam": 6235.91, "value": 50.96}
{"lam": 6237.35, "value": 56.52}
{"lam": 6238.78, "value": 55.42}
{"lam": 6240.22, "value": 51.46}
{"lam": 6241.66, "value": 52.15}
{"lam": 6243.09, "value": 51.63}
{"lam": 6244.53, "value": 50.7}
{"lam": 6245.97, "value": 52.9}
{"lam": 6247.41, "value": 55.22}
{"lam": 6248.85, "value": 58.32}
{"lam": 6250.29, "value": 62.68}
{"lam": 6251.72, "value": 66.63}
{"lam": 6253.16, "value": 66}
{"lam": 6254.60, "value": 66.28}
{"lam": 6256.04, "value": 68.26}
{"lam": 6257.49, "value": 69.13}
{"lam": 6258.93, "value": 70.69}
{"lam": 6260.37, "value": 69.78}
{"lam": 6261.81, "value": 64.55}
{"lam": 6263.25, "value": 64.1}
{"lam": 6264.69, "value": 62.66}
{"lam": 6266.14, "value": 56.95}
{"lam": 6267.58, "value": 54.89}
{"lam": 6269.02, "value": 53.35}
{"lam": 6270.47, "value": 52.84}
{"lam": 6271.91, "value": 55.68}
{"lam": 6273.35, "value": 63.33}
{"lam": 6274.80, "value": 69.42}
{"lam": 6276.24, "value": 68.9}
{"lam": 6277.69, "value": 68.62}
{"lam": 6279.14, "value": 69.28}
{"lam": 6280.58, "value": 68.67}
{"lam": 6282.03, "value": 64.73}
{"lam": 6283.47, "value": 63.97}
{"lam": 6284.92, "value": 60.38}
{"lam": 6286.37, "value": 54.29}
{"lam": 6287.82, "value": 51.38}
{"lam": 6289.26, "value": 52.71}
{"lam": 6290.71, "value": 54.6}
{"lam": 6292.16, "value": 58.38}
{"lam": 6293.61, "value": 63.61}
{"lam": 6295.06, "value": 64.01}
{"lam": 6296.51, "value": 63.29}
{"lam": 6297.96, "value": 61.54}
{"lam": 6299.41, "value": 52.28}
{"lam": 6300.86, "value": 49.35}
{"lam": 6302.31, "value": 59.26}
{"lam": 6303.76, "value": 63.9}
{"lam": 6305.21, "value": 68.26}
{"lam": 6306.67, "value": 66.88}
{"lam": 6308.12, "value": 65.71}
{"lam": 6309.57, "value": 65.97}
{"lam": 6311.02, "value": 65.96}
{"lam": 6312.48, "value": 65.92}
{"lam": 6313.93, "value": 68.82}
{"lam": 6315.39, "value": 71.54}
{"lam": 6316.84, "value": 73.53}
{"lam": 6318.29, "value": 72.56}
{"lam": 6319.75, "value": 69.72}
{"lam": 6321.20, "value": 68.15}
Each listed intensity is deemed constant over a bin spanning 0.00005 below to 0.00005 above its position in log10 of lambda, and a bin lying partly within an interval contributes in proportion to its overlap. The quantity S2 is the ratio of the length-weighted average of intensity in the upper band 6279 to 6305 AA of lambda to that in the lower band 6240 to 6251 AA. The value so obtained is 1.1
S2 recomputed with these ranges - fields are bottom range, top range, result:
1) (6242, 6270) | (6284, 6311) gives 0.98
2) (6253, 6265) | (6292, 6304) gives 0.89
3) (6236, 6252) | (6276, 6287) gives 1.17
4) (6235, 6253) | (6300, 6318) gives 1.18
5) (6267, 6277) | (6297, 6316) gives 1.06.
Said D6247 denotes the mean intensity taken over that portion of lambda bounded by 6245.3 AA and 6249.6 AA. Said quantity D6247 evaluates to 55.5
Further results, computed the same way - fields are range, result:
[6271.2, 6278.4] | 65.2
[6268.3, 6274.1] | 56.3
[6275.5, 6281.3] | 68.9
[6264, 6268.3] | 58.1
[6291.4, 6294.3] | 60.8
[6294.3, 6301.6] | 58.1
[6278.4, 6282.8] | 67.6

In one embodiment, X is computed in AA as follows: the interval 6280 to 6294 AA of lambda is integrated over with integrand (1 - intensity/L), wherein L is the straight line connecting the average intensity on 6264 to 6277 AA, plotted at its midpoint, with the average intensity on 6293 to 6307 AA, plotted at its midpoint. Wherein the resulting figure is 0.3 AA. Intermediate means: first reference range 59.8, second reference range 61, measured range 59.1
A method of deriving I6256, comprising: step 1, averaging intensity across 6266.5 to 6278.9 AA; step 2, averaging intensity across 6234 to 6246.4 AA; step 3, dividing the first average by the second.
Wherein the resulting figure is 1.17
